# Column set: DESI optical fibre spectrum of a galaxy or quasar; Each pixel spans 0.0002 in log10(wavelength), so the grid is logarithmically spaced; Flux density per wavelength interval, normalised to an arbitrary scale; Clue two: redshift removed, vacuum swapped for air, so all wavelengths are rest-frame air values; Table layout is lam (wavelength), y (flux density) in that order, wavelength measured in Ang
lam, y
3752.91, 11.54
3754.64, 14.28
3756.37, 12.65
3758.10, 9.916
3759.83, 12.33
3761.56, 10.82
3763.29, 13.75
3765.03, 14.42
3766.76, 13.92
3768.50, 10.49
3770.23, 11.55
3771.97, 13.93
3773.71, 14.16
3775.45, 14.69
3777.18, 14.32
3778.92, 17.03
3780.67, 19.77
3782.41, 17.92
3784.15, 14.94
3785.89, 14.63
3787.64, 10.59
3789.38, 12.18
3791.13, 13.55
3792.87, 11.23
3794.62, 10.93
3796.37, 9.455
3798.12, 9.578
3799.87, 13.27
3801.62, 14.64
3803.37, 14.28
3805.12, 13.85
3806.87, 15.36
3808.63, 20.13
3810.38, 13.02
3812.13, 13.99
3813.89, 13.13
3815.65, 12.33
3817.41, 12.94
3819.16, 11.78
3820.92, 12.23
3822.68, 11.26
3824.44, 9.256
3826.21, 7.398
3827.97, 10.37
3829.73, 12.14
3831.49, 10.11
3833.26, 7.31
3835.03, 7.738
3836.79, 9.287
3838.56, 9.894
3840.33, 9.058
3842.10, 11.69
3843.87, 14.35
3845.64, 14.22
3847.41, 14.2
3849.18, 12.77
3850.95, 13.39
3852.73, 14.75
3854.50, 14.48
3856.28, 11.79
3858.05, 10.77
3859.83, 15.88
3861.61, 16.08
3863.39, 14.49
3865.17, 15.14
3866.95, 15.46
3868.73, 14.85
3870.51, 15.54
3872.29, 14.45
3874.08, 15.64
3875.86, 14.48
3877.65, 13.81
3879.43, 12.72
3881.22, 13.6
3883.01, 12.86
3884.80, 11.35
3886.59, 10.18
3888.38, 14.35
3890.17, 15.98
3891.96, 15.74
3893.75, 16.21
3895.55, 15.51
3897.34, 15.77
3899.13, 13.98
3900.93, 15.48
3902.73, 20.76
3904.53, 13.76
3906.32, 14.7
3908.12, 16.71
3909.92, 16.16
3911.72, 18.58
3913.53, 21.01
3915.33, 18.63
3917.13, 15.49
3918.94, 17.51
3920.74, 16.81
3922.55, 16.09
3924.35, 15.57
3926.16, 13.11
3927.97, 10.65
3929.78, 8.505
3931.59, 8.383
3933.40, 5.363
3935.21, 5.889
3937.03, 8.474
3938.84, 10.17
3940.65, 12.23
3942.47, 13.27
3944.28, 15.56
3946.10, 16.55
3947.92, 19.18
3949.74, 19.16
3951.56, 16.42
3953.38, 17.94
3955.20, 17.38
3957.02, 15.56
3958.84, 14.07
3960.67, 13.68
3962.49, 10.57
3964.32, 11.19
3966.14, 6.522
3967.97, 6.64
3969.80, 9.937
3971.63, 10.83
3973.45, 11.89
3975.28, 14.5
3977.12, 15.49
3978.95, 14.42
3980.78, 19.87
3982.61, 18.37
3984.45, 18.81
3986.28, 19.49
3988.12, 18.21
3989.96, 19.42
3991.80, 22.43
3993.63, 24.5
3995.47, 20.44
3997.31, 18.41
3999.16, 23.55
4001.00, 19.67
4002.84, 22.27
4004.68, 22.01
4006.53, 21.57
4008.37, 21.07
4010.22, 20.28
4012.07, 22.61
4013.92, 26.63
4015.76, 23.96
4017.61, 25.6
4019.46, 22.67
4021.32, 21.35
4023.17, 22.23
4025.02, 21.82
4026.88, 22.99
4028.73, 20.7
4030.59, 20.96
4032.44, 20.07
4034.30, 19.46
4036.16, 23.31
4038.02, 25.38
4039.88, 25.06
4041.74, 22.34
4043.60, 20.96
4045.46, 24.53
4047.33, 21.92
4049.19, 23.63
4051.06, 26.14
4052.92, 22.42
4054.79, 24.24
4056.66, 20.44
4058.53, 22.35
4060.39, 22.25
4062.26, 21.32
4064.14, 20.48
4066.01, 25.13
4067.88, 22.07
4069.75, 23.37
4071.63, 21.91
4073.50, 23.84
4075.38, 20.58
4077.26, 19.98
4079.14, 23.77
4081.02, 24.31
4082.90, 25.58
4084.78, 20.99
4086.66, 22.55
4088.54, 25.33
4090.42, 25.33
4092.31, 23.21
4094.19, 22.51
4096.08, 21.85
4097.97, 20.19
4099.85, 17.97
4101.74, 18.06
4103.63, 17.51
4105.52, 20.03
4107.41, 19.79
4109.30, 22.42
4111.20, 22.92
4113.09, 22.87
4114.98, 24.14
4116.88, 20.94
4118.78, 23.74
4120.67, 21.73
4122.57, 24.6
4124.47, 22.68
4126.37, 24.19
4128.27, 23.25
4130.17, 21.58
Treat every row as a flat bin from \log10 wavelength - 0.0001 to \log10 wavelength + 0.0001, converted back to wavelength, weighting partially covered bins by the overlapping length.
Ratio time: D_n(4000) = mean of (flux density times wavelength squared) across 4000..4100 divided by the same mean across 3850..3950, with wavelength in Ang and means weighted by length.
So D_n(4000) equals 1.70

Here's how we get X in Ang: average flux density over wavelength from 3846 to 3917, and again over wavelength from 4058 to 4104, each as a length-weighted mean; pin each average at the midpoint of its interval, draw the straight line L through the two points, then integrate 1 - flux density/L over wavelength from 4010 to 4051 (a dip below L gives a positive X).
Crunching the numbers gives -5.0 Ang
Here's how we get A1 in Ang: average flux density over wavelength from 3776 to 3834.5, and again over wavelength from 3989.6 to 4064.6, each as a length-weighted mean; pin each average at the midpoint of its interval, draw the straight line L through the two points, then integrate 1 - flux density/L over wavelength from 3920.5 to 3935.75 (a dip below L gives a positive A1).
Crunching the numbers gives 5.9 Ang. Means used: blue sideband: 12.8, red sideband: 22.3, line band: 11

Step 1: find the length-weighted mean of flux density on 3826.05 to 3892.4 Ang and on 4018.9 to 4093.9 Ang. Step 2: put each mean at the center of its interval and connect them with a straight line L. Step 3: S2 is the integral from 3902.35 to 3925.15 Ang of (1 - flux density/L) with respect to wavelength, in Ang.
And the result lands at -2.0 Ang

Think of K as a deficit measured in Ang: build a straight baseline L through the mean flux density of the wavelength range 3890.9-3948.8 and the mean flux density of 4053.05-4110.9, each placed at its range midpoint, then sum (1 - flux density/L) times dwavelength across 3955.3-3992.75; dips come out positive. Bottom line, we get 5.20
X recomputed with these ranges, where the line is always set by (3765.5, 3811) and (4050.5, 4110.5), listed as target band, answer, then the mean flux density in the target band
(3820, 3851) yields 8.83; 10.9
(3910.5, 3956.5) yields 9.20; 14.3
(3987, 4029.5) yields -3.95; 21.9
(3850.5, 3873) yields 2.13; 14.4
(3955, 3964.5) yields 2.55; 13.7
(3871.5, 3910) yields 4.68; 14.7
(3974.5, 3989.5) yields 1.43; 17.5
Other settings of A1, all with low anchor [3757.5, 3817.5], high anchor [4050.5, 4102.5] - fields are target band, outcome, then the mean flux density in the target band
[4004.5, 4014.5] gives -0.92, 22.2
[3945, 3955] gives 0.41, 17.8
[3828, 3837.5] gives 3.51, 9.42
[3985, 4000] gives -0.68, 20.7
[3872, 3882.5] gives 1.44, 14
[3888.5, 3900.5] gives 0.98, 15.5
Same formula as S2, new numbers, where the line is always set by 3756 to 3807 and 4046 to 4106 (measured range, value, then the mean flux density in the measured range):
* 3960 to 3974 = 6.6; 10.1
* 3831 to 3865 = 6.8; 12.3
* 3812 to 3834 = 5.3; 11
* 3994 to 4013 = -1.2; 21.3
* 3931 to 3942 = 5.7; 8.61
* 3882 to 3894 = 2.1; 13.7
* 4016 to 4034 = -1.2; 22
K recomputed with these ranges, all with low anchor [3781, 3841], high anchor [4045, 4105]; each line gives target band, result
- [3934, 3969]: 8.9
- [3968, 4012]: 1.6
